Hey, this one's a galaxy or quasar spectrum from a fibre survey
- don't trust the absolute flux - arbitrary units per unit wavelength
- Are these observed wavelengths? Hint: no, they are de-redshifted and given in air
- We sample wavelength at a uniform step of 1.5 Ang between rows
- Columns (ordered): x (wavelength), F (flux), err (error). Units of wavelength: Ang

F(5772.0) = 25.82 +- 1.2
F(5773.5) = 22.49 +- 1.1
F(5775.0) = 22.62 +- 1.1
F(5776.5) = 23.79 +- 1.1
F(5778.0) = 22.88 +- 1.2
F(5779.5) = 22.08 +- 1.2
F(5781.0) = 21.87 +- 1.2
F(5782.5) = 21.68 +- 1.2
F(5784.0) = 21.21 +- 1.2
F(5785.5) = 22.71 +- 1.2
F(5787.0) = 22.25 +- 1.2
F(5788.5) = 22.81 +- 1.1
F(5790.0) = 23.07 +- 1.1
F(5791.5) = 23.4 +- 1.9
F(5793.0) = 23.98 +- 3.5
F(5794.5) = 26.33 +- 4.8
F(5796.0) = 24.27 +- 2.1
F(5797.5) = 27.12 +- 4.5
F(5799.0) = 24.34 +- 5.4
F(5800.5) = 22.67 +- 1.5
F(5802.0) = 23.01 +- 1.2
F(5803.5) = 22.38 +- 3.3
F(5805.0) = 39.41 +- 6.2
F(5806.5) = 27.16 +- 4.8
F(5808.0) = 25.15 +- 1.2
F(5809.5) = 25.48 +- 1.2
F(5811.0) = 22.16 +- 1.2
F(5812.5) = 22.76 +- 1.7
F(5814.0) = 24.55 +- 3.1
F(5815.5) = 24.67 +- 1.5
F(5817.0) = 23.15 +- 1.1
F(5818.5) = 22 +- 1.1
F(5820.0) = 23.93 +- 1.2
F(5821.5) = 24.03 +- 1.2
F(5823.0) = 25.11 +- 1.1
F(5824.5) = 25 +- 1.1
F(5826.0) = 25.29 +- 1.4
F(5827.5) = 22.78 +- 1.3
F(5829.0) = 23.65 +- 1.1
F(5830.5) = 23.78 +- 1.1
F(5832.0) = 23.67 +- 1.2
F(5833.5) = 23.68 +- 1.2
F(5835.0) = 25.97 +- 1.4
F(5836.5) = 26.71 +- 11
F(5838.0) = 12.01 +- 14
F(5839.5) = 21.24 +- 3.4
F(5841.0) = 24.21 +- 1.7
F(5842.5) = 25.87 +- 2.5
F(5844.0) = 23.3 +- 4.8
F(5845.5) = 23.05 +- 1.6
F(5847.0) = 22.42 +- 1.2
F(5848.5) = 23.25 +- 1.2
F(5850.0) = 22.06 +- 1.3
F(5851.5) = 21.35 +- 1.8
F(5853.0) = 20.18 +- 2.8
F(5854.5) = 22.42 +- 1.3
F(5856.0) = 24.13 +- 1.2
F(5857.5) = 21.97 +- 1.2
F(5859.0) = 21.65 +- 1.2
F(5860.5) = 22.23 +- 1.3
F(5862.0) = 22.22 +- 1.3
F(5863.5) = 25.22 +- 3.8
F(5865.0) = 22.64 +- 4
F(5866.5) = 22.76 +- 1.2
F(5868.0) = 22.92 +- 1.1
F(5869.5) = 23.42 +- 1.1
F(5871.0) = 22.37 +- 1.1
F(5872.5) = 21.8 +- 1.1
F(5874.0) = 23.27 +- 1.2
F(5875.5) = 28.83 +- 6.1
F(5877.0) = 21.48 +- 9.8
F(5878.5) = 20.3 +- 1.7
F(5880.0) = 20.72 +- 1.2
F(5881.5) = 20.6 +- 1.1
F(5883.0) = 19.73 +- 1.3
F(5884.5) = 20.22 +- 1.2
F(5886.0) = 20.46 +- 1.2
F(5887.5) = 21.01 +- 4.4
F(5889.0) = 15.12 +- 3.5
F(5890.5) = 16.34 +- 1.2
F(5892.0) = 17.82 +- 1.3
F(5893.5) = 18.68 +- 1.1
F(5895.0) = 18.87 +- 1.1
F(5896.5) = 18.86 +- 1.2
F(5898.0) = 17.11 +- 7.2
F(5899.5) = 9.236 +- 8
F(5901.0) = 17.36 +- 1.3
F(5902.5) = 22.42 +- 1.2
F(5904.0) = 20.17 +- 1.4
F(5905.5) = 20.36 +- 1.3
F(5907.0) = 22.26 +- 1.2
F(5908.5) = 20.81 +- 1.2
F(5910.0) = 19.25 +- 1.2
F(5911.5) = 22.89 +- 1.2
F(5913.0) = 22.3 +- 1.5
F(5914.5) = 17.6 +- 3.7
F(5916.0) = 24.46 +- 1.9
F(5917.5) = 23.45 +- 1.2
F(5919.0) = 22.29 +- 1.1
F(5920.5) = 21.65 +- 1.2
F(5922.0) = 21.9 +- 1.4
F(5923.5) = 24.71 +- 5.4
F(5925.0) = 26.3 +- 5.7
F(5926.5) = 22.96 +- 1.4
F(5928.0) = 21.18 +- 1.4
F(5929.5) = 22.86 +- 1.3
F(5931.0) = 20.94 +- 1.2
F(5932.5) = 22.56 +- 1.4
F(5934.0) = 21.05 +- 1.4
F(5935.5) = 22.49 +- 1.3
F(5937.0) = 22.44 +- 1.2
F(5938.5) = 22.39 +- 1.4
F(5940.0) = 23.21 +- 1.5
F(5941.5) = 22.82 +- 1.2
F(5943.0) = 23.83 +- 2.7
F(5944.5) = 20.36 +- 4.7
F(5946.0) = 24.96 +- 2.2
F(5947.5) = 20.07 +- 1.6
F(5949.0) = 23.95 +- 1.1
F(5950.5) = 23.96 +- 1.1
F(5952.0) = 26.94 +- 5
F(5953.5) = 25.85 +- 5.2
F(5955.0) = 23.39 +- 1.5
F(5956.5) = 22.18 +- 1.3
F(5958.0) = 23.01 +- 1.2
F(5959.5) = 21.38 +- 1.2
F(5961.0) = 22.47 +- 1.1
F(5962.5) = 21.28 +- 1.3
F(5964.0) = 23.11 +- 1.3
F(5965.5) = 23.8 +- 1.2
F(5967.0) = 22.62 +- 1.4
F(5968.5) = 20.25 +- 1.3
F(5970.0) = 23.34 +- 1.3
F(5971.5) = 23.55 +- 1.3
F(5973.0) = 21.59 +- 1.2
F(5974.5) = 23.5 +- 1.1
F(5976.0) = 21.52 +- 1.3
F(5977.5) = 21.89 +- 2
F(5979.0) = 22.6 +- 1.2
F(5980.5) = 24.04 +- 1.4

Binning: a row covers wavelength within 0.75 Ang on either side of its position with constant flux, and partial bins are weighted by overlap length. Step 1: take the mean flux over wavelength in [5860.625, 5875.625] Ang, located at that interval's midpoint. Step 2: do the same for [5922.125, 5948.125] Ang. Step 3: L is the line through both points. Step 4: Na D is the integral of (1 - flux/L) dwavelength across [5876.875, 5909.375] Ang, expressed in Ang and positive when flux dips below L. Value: 5.6 Ang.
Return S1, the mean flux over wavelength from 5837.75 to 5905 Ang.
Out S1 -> 21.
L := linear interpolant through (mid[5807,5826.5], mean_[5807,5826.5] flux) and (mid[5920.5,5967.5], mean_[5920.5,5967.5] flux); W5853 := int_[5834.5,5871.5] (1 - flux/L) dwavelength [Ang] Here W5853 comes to 1.8 Ang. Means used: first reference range 24.1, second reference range 22.9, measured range 22.6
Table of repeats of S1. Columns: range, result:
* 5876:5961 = 21.3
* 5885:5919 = 19.5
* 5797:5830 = 24.8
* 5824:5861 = 22.9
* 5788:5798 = 24.4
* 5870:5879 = 23.1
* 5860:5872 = 23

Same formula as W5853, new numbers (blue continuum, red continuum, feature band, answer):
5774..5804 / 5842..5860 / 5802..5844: -2.5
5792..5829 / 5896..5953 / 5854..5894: 2.8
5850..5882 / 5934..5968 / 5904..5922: 1.0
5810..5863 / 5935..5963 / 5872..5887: 0.9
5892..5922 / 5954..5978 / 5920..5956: -2.9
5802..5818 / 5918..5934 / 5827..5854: 2.2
